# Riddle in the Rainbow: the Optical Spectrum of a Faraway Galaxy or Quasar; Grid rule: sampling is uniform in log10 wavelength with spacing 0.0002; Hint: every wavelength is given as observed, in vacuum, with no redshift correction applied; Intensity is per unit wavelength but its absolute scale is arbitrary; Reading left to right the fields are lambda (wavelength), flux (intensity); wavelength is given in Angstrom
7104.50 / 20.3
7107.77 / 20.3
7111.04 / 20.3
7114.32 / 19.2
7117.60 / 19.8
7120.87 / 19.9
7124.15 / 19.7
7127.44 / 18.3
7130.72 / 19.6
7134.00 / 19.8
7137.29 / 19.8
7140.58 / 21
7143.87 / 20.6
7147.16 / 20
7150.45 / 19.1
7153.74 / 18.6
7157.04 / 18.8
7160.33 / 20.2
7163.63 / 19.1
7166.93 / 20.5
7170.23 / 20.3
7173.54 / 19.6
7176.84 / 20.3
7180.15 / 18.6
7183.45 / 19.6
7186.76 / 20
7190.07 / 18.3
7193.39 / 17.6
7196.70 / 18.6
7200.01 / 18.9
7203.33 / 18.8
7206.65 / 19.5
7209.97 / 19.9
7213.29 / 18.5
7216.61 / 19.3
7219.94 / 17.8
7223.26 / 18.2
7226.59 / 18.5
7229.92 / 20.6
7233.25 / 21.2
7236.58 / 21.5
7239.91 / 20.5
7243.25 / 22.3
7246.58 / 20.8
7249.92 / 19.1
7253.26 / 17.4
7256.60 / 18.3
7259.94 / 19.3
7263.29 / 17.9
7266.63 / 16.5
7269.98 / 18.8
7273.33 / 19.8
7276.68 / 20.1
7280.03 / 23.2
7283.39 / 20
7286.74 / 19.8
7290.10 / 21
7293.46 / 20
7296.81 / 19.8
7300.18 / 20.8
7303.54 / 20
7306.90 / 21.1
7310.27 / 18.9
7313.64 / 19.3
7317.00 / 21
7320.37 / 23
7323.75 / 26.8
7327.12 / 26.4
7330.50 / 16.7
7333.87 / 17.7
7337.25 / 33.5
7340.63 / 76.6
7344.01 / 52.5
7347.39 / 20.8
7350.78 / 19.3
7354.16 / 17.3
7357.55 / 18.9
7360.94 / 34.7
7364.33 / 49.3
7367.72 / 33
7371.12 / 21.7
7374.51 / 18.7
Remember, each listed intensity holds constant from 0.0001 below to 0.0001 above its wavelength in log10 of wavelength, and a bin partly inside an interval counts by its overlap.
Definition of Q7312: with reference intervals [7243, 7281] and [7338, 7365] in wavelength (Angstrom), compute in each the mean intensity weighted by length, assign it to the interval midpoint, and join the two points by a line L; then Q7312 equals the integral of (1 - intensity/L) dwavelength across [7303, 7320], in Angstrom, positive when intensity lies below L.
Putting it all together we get 4.8 Angstrom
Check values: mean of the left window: 19.3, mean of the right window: 35.6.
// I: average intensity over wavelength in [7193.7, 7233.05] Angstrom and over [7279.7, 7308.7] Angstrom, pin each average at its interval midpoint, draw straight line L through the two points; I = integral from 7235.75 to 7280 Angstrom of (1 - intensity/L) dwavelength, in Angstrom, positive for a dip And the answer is 0.7 Angstrom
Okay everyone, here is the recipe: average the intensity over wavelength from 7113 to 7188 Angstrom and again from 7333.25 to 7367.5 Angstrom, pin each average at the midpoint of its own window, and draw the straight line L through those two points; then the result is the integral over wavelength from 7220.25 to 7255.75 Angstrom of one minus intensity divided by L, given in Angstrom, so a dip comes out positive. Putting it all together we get 8.5 Angstrom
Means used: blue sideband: 19.7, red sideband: 34.5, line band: 19.9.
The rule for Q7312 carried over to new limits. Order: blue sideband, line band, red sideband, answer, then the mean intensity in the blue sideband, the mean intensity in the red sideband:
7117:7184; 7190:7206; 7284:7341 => 1.8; 19.7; 23.6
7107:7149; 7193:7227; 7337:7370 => 9.0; 19.9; 35.4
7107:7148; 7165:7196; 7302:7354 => 3.4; 19.9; 27.3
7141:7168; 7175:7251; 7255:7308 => 0.8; 19.7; 19.8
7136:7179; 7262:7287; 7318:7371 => 6.7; 19.8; 30.7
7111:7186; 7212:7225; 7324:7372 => 2.9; 19.7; 31.3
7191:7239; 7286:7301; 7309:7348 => 3.5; 19.2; 29.8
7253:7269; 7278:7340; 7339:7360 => 9.6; 18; 34.1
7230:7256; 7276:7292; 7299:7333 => 0.0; 20.3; 21.3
